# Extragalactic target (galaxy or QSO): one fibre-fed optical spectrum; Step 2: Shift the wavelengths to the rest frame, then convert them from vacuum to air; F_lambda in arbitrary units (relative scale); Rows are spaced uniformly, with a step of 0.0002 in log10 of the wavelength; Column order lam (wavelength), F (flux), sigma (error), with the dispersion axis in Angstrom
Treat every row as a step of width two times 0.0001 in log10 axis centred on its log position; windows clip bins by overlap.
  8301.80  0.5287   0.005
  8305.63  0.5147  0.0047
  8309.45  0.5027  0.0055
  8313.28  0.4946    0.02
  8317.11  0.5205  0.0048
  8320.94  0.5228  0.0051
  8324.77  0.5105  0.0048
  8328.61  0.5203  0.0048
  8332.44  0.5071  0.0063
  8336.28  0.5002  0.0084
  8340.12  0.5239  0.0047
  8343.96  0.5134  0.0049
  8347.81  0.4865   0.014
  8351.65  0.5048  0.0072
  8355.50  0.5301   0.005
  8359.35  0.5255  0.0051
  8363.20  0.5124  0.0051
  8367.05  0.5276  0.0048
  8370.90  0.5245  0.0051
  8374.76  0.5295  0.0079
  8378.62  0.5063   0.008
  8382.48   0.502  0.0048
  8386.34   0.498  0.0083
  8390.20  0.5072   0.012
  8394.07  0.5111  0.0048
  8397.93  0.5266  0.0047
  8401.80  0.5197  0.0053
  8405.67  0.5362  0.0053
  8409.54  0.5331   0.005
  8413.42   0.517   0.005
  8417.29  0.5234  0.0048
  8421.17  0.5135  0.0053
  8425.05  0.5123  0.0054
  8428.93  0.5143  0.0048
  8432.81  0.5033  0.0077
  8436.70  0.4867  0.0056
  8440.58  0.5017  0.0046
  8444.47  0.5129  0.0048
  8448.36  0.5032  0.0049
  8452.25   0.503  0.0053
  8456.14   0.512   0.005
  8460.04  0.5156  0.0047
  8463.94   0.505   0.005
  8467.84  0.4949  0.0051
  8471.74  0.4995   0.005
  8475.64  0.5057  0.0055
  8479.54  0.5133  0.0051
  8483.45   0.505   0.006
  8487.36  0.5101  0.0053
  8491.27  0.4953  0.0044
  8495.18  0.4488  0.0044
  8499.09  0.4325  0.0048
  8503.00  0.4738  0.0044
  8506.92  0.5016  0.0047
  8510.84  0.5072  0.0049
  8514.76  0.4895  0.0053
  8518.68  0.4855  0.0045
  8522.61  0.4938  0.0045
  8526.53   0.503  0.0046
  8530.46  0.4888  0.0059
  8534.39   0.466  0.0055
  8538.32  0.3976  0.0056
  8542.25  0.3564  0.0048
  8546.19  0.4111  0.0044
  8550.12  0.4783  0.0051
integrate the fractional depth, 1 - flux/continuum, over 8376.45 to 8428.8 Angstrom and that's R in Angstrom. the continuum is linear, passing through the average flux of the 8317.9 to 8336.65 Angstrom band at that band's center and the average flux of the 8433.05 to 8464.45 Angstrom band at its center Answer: -0.8 Angstrom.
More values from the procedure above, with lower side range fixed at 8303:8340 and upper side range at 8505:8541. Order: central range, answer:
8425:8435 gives -0.3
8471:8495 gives -0.8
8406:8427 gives -1.1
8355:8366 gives -0.4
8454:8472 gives -0.6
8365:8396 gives -0.7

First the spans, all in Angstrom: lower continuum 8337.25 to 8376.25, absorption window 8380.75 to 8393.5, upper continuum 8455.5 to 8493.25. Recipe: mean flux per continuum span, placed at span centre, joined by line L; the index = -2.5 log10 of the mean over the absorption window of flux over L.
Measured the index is 0.02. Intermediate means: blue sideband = 0.517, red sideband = 0.505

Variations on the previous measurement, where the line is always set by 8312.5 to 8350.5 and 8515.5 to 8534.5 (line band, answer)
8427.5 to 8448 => -0.01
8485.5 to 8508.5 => 0.04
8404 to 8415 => -0.06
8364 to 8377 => -0.04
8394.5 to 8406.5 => -0.05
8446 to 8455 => -0.02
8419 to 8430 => -0.03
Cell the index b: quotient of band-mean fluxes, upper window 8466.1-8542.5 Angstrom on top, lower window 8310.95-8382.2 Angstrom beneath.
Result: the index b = 0.9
